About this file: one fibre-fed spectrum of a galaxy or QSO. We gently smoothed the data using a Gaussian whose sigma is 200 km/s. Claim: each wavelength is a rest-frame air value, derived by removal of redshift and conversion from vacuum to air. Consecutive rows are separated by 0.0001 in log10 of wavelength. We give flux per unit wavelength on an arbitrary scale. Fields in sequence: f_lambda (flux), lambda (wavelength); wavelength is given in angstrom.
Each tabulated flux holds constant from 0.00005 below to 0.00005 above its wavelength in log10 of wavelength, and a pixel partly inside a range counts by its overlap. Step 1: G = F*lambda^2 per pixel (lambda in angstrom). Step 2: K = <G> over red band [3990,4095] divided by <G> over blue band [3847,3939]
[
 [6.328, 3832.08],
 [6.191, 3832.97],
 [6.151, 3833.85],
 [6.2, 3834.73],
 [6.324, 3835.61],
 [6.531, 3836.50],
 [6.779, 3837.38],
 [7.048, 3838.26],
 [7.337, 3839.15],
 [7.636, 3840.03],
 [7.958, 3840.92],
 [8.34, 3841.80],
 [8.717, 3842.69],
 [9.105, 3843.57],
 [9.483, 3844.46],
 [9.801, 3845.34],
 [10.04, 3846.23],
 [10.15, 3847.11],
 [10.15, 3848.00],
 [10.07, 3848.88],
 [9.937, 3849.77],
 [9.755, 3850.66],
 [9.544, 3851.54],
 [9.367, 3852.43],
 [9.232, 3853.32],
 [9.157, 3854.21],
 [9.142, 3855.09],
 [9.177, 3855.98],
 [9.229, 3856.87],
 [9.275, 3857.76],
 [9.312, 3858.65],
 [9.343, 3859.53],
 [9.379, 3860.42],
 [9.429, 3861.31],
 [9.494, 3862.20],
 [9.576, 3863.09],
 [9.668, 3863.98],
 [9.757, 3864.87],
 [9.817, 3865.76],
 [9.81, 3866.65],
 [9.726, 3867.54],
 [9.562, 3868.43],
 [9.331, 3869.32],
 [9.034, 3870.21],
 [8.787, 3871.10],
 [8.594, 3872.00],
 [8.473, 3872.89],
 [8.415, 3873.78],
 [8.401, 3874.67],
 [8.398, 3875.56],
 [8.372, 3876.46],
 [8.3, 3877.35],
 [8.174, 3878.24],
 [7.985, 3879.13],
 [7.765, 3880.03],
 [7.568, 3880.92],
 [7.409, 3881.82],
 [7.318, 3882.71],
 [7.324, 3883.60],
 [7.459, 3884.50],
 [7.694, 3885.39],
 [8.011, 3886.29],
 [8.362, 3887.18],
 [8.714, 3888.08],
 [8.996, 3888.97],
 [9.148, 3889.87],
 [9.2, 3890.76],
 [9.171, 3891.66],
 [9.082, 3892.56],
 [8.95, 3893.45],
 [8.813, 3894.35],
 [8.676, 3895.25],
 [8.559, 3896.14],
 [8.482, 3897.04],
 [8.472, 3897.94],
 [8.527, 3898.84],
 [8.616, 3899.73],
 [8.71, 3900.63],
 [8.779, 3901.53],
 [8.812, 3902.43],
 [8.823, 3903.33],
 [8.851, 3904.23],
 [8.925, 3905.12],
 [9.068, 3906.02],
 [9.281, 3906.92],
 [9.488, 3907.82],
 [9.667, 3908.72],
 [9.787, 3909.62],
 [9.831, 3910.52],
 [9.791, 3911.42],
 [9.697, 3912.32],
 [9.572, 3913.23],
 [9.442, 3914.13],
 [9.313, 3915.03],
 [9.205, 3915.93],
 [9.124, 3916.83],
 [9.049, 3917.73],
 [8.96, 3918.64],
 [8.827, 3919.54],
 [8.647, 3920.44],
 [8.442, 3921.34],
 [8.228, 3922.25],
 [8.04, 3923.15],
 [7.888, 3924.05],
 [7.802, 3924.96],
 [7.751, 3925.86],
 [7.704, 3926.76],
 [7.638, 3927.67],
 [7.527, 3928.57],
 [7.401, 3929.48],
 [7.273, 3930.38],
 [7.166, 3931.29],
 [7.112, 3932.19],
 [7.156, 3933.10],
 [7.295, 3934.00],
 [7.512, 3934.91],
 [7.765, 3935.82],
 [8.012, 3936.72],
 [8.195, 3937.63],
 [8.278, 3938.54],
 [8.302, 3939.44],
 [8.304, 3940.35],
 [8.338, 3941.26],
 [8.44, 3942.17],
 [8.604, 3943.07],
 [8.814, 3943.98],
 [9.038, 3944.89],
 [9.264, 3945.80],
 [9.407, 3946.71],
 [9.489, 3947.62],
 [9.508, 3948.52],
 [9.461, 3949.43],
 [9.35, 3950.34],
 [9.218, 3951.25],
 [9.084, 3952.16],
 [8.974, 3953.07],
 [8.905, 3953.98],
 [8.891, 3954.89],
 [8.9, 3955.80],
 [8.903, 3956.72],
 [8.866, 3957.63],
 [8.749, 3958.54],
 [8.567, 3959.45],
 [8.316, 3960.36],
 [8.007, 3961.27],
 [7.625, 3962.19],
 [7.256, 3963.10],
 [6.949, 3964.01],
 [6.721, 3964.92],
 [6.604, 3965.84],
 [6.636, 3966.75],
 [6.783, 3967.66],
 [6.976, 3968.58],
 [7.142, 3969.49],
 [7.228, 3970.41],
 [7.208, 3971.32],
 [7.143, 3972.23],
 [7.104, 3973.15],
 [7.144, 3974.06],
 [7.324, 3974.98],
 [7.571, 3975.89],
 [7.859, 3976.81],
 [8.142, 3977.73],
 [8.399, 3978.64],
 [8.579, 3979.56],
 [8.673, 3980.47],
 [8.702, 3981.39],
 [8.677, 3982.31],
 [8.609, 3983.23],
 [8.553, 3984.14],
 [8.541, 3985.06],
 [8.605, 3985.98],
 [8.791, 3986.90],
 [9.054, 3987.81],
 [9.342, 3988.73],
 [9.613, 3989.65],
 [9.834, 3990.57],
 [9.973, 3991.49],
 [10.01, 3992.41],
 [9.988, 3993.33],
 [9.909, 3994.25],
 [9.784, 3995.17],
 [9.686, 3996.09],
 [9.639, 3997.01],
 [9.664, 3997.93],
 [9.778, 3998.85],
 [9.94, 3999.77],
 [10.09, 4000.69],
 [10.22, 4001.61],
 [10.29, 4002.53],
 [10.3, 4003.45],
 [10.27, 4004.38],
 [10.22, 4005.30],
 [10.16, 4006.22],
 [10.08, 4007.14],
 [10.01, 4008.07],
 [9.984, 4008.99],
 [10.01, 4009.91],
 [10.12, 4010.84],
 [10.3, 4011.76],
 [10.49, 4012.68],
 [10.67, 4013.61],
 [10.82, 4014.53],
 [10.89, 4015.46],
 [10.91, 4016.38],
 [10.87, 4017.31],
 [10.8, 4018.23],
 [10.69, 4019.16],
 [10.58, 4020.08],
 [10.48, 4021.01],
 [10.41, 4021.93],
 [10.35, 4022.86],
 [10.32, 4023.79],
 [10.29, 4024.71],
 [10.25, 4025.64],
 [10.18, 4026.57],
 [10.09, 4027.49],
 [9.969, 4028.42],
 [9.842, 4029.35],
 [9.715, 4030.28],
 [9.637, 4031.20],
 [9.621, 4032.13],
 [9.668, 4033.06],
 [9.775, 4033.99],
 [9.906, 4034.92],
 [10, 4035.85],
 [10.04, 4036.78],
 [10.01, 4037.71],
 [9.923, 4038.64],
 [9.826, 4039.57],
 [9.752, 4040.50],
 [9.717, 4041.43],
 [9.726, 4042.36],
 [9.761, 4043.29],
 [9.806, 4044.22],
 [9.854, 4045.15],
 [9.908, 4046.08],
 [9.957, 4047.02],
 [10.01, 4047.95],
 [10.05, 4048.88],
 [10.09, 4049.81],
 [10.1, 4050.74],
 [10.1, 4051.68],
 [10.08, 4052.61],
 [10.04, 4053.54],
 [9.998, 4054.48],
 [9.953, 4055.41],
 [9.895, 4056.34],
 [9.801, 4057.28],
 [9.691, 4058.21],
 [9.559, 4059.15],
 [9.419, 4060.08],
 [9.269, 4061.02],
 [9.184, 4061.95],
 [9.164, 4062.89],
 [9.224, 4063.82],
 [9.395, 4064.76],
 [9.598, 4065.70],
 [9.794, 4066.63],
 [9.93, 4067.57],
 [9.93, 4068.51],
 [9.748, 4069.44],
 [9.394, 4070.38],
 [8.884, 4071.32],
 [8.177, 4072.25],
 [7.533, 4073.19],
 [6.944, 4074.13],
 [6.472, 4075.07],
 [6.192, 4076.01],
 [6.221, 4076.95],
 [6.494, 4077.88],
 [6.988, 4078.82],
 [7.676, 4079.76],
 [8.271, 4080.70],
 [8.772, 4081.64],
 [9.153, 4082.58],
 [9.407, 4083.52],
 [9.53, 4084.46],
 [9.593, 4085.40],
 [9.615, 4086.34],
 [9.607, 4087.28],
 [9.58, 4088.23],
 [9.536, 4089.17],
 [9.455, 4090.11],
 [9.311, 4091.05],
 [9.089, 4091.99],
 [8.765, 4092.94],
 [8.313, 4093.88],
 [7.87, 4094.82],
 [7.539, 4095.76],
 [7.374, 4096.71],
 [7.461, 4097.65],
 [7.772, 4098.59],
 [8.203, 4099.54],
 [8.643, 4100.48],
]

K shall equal 1.2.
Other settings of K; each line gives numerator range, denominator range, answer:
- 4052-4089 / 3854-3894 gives 1.12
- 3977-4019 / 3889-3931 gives 1.16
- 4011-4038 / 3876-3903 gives 1.31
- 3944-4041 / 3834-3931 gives 1.12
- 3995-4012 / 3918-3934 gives 1.33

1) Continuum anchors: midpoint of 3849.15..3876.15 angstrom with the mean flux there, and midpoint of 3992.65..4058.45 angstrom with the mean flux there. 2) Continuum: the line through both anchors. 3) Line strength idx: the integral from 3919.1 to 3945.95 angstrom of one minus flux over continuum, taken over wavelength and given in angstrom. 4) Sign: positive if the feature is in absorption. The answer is 4.5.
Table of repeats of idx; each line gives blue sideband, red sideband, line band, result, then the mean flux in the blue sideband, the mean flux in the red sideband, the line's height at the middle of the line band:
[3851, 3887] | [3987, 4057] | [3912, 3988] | 9.8 angstrom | 8.79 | 10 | 9.46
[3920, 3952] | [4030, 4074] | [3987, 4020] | -3.8 angstrom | 8.25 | 9.65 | 9.06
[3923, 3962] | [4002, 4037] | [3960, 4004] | 3.9 angstrom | 8.35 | 10.2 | 9.32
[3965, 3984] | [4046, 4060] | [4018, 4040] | -2.1 angstrom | 7.62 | 9.93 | 9.23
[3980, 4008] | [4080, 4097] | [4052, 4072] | -1.1 angstrom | 9.57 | 8.93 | 9.11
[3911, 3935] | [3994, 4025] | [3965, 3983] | 3.6 angstrom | 8.29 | 10.3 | 9.46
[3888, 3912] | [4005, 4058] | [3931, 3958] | 2.4 angstrom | 9.02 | 10.1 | 9.39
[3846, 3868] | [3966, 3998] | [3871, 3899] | 2.9 angstrom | 9.58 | 8.45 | 9.33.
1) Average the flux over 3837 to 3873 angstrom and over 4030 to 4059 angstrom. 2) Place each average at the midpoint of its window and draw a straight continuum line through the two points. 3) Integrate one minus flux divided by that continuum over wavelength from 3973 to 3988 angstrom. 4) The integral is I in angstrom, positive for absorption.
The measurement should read 2.1 angstrom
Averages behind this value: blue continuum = 9.17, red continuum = 9.88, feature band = 8.27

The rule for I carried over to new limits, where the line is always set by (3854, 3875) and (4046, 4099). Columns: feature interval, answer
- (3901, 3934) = 2.1 angstrom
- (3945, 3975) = 3.2 angstrom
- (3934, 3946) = 1.1 angstrom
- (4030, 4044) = -1.2 angstrom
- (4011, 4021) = -1.8 angstrom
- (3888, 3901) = 0.6 angstrom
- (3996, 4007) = -1.2 angstrom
